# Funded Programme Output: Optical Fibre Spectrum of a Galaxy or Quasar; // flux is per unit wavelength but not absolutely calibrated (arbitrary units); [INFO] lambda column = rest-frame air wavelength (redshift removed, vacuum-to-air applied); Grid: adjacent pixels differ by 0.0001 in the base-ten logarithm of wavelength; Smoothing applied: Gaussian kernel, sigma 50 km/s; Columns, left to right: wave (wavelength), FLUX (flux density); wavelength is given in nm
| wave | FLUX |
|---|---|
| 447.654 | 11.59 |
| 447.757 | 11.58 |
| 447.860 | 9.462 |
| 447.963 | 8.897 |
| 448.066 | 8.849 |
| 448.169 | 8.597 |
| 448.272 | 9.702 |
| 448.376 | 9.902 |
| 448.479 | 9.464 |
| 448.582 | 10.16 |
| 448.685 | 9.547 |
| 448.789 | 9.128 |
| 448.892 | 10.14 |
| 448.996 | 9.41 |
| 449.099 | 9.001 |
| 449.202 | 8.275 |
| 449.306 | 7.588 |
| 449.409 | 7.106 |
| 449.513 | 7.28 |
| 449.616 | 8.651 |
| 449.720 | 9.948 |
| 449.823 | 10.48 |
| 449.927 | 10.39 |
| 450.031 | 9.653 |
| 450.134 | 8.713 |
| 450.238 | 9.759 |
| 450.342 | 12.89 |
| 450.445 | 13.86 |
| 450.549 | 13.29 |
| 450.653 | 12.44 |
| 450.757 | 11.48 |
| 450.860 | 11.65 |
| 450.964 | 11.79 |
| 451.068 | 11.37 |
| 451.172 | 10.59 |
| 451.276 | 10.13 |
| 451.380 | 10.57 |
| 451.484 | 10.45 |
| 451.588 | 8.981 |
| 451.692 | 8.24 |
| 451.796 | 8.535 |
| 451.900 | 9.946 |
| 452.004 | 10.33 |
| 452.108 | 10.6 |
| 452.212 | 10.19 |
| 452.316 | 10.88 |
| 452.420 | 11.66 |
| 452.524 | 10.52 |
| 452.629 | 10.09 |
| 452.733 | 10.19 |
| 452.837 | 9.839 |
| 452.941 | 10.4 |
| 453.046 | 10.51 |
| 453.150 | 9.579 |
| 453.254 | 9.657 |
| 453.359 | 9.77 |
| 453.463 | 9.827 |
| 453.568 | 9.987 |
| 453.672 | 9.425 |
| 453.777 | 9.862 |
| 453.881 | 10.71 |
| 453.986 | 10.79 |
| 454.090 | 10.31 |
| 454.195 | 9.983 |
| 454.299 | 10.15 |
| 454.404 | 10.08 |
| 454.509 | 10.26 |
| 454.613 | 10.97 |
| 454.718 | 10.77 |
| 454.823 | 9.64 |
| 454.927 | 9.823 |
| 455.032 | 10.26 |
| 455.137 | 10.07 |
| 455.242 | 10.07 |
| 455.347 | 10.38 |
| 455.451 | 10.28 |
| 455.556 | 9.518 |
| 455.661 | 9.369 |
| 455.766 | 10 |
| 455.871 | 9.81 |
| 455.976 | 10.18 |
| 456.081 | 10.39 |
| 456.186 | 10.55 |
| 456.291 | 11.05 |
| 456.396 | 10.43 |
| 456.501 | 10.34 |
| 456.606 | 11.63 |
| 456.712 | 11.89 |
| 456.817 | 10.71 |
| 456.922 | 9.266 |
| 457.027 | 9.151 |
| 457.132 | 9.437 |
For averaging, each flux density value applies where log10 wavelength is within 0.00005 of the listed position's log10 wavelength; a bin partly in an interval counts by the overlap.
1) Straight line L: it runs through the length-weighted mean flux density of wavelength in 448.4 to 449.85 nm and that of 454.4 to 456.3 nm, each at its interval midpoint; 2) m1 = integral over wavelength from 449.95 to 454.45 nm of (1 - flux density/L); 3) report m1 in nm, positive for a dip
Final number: -0.42 nm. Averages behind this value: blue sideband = 9.01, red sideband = 10.2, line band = 10.5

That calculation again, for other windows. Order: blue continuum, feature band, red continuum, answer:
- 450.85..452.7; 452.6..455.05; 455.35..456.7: 0.052 nm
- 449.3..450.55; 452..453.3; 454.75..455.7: -0.052 nm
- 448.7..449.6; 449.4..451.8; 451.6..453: -0.309 nm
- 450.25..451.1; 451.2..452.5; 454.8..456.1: 0.180 nm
